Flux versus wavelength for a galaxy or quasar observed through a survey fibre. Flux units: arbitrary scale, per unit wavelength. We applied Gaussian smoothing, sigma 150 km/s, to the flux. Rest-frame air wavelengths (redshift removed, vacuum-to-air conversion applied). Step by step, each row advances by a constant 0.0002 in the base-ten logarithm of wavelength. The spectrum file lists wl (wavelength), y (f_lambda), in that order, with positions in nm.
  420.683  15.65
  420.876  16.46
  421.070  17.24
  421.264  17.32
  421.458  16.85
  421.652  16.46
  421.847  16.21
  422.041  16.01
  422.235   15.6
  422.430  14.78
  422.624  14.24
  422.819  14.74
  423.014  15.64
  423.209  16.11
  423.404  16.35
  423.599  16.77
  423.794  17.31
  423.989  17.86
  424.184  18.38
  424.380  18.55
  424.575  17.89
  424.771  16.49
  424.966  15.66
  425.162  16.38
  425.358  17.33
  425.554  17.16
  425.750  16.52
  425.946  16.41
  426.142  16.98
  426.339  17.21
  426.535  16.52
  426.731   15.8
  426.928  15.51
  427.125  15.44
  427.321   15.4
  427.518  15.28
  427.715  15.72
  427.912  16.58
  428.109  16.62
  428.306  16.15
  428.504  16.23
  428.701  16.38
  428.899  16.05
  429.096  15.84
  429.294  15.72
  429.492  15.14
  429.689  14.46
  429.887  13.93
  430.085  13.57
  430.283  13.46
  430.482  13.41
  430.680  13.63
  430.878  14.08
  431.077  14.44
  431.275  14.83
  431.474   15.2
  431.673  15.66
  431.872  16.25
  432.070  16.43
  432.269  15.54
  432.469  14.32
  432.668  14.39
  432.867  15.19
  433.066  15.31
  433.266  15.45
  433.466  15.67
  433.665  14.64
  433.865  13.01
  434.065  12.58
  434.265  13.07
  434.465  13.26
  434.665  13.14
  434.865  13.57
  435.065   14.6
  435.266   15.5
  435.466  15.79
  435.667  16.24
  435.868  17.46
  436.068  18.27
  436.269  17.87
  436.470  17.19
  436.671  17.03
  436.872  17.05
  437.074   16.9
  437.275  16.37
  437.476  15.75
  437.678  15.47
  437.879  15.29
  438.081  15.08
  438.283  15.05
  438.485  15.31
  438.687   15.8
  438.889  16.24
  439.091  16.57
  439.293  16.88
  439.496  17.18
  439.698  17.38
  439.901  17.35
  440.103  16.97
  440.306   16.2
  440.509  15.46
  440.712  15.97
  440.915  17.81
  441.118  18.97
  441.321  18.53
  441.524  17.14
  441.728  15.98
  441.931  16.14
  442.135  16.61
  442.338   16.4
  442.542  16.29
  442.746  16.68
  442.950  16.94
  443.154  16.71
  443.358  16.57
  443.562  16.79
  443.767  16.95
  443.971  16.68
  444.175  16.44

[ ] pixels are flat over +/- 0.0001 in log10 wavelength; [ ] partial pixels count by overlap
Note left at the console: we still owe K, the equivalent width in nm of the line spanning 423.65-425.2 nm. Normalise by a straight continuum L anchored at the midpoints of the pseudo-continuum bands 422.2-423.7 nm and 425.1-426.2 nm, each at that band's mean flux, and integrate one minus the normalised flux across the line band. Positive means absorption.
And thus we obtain -0.11 nm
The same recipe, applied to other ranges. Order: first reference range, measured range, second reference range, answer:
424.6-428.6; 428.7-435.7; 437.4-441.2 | 0.70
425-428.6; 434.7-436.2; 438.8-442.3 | 0.07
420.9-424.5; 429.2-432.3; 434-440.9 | 0.28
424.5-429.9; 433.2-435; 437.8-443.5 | 0.28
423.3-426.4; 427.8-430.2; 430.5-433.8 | 0.06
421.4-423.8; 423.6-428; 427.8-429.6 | -0.19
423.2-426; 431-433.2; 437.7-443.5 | 0.21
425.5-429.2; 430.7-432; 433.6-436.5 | 0.05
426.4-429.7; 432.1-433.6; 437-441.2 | 0.09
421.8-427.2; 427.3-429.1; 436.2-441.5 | 0.05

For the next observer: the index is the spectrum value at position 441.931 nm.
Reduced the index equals 16.14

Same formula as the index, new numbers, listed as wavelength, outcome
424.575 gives 17.89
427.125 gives 15.44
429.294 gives 15.72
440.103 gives 16.97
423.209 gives 16.11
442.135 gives 16.61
